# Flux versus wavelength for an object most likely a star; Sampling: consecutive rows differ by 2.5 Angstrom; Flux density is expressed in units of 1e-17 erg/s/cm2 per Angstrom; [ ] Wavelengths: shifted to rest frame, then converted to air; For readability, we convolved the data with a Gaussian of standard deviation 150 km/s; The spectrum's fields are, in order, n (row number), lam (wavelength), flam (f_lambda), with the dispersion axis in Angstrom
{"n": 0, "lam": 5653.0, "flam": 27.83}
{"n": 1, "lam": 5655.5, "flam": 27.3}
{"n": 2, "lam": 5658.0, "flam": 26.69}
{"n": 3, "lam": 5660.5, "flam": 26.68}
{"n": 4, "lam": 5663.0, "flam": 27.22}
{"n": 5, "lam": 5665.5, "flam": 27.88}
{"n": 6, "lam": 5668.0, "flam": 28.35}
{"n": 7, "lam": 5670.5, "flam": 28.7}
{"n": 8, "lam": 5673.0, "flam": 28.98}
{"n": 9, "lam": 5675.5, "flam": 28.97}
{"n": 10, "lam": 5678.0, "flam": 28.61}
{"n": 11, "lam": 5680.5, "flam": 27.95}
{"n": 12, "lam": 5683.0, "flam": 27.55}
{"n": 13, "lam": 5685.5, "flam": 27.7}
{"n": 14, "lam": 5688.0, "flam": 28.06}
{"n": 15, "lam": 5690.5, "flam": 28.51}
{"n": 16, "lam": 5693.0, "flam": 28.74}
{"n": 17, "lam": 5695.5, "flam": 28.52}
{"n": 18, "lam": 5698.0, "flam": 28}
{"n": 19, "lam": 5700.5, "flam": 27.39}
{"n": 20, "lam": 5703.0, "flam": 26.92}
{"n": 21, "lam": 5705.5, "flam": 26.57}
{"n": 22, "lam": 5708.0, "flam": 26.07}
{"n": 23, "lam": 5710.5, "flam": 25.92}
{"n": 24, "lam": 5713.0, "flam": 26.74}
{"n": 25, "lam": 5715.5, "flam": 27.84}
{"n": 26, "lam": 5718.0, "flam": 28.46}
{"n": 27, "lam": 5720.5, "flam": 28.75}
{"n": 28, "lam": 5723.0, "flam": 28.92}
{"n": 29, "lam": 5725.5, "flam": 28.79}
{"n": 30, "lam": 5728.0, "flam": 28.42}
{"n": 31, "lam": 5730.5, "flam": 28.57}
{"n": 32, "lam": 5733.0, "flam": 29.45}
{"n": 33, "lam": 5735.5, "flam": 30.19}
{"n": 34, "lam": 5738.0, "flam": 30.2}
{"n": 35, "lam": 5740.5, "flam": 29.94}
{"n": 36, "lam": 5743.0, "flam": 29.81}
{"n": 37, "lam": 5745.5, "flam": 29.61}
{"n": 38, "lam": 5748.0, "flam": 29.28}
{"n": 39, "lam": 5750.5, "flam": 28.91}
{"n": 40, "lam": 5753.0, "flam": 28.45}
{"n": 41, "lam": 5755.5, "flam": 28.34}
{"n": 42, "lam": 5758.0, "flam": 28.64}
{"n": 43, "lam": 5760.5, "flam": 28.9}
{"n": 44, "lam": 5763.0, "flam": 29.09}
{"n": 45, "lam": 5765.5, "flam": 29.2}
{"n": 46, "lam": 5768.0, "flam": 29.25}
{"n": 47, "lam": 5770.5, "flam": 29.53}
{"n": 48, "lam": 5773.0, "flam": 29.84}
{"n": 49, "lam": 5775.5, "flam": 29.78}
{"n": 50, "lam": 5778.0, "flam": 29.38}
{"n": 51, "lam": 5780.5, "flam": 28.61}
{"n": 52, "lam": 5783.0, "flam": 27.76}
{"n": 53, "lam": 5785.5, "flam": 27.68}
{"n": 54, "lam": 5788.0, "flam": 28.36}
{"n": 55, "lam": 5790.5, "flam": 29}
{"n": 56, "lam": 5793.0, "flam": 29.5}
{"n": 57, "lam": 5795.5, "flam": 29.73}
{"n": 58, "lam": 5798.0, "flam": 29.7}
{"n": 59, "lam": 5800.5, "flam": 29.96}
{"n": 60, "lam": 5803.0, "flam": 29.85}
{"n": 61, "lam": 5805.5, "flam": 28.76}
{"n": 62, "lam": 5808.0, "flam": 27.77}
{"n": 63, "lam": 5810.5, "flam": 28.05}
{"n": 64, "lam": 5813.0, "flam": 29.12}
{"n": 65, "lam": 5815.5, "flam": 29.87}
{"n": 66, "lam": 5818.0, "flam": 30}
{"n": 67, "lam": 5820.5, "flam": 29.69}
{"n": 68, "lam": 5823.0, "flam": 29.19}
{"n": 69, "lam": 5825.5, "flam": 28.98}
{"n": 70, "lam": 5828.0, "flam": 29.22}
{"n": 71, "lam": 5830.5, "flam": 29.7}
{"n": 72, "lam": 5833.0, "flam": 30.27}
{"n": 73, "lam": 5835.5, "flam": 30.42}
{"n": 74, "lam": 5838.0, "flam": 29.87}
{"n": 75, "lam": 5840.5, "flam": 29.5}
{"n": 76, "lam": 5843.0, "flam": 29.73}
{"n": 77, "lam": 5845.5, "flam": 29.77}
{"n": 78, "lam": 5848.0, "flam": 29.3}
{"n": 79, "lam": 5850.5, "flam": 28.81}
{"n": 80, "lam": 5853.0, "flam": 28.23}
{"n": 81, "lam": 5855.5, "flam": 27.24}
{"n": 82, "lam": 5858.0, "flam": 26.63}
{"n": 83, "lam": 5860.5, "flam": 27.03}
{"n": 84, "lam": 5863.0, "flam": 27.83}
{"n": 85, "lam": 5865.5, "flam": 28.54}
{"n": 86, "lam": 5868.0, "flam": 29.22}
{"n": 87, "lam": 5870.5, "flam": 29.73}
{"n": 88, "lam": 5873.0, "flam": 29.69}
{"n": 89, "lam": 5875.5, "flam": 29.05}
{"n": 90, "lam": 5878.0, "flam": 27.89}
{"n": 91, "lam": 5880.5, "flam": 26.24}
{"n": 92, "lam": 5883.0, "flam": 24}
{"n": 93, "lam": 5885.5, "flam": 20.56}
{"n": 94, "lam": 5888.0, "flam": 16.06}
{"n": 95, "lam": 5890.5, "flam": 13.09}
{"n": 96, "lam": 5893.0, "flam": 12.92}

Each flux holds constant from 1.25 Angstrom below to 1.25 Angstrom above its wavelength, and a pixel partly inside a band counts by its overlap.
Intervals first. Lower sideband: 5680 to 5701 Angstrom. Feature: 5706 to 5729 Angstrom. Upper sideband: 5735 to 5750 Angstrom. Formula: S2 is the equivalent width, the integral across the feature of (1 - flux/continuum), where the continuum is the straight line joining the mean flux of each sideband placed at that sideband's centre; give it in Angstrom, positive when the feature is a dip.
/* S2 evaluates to 0.99 Angstrom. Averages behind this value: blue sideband 28.1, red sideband 29.8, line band 27.7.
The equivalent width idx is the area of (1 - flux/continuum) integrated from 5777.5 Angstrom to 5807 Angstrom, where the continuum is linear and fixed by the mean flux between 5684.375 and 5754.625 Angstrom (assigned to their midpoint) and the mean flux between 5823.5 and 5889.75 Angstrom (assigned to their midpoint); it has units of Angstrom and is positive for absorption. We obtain -1.0 Angstrom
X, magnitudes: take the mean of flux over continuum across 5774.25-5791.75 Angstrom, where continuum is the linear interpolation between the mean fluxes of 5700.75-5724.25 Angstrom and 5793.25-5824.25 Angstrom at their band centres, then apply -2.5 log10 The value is 0.005 mag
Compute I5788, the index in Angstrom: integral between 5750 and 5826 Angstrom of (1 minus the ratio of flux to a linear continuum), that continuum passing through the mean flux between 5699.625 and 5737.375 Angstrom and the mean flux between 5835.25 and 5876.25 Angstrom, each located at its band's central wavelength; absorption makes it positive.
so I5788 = -1.8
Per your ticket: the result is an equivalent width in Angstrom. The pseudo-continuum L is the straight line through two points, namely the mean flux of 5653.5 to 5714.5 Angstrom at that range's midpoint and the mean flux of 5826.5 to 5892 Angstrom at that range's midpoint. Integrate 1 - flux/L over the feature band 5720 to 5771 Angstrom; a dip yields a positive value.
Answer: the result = -3.1 Angstrom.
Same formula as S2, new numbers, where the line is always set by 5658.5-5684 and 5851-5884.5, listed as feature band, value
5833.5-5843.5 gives -0.8 Angstrom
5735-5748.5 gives -0.9 Angstrom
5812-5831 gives -1.1 Angstrom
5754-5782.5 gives -1.2 Angstrom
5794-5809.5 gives -0.8 Angstrom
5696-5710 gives 0.5 Angstrom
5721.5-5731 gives -0.2 Angstrom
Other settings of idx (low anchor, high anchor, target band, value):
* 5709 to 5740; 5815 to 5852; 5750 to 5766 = 0.1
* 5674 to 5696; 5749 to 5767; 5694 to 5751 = 0.3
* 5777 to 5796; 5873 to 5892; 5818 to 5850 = -4.8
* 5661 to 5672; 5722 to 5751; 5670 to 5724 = 1.3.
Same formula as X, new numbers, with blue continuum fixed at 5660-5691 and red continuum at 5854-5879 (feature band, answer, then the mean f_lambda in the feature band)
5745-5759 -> -0.025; 28.8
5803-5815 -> -0.016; 28.7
